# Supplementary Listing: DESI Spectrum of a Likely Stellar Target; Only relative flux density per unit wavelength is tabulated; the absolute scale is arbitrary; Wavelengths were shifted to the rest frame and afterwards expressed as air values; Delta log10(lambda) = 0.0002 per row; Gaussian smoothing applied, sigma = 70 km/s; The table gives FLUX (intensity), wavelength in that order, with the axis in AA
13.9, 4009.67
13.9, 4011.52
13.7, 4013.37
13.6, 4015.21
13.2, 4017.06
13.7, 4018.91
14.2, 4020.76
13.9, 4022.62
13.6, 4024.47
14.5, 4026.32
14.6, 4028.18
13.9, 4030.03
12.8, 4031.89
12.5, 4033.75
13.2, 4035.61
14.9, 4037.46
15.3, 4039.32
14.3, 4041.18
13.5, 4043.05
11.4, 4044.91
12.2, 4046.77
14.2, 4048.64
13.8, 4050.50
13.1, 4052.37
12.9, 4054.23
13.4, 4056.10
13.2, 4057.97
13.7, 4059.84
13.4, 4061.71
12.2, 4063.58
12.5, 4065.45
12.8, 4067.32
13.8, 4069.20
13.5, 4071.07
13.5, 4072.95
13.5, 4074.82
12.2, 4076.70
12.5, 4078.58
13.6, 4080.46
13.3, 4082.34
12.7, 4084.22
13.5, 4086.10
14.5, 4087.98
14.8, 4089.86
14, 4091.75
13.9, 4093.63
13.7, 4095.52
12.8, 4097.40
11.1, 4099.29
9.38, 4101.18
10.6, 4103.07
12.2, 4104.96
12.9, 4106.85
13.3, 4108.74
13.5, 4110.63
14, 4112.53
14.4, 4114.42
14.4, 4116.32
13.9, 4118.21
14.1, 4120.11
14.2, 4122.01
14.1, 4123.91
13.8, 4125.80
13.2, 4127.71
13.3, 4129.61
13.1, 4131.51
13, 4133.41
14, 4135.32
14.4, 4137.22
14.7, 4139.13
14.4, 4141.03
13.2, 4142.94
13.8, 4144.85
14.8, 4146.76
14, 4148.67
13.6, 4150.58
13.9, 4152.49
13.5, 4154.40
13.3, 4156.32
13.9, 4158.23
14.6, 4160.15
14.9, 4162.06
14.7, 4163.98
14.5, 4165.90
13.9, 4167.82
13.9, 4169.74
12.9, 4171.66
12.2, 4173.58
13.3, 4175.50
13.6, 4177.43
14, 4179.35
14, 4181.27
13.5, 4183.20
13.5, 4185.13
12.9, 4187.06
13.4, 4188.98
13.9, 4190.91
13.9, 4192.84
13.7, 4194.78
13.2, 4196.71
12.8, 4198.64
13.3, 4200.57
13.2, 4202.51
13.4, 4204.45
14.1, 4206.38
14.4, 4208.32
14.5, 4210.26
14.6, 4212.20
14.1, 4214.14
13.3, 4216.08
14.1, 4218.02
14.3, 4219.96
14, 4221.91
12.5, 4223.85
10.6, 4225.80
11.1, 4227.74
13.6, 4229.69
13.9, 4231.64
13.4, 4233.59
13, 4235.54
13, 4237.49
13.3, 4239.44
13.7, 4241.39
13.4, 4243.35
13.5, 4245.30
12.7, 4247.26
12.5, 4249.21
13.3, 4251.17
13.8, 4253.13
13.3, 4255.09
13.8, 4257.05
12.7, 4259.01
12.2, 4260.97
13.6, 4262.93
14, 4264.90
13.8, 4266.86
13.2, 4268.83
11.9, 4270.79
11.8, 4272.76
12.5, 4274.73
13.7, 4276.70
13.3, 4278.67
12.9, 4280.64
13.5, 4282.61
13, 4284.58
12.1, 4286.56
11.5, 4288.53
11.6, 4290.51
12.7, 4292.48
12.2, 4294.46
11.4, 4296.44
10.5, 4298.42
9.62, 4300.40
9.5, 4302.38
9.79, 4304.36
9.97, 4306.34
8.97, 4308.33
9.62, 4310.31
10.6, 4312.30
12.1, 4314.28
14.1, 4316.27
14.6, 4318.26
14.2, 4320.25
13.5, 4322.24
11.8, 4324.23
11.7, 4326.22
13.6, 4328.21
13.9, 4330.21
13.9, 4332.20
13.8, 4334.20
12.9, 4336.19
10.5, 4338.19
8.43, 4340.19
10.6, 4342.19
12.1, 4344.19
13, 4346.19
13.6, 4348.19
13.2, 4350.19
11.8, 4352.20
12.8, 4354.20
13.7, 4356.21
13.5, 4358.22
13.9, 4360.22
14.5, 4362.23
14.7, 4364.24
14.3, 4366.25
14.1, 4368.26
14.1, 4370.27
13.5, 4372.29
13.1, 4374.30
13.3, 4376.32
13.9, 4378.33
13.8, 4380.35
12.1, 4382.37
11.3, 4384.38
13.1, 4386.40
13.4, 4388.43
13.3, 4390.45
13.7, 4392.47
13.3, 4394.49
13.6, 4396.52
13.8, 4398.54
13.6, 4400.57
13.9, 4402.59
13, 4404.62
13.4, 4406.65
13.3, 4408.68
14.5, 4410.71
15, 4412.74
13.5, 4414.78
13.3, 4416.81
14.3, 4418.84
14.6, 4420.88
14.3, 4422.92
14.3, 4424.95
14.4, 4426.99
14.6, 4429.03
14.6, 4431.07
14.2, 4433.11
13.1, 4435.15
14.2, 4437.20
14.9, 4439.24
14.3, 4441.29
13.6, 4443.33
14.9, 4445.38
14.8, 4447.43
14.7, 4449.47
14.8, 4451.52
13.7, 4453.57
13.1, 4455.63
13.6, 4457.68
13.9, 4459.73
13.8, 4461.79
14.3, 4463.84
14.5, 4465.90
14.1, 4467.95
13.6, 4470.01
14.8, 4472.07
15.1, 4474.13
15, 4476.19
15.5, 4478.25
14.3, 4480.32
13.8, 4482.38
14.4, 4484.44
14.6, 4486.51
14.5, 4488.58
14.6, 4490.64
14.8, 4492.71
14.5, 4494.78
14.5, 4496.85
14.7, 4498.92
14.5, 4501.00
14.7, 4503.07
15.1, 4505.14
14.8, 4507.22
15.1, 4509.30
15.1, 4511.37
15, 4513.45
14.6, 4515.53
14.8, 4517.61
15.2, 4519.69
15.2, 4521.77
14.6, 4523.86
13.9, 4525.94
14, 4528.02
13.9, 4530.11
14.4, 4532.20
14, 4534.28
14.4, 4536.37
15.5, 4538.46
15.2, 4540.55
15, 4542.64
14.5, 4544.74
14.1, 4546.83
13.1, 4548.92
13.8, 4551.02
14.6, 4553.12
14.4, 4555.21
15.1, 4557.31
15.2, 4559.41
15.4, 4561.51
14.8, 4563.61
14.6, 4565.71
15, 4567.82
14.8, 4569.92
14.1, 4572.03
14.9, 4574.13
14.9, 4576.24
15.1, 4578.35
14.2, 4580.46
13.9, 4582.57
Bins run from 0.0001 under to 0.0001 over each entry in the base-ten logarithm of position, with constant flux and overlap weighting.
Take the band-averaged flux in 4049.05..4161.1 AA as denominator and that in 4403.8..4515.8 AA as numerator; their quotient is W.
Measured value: 1.07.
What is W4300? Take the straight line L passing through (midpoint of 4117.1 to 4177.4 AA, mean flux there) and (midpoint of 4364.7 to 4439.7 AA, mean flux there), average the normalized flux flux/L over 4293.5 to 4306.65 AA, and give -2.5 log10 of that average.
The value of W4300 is 0.30 mag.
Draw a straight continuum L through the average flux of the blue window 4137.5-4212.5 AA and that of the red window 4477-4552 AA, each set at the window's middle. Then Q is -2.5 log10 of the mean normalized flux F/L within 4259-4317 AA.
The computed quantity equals 0.18 mag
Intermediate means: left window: 13.8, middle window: 11.9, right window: 14.6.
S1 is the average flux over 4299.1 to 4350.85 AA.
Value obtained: 11.9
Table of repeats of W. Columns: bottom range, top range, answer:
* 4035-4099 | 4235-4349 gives 0.93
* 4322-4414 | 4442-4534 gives 1.10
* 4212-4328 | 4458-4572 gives 1.16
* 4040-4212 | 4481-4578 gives 1.08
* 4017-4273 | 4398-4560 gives 1.07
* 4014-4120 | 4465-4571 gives 1.10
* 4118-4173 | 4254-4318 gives 0.87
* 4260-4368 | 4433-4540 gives 1.16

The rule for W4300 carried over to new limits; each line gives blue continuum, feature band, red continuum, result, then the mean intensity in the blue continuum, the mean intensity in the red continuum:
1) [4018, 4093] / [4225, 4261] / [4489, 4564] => 0.07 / 13.5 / 14.6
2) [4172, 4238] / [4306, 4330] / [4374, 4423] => 0.11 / 13.4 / 13.5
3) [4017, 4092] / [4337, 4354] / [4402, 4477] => 0.19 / 13.5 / 14.2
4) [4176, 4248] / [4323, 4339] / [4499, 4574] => 0.09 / 13.4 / 14.6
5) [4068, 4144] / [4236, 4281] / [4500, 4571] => 0.06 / 13.4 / 14.7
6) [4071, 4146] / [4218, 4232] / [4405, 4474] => 0.06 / 13.4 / 14.2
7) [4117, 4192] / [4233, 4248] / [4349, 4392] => 0.03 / 13.8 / 13.4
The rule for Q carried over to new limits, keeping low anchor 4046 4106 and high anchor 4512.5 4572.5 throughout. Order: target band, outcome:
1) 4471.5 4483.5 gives -0.03 mag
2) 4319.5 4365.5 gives 0.09 mag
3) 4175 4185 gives -0.02 mag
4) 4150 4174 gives -0.05 mag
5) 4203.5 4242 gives 0.01 mag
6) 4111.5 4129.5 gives -0.06 mag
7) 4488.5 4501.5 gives -0.01 mag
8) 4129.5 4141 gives -0.05 mag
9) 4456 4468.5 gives 0.03 mag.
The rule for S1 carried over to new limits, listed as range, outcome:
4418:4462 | 14.2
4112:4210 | 13.8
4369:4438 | 13.7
